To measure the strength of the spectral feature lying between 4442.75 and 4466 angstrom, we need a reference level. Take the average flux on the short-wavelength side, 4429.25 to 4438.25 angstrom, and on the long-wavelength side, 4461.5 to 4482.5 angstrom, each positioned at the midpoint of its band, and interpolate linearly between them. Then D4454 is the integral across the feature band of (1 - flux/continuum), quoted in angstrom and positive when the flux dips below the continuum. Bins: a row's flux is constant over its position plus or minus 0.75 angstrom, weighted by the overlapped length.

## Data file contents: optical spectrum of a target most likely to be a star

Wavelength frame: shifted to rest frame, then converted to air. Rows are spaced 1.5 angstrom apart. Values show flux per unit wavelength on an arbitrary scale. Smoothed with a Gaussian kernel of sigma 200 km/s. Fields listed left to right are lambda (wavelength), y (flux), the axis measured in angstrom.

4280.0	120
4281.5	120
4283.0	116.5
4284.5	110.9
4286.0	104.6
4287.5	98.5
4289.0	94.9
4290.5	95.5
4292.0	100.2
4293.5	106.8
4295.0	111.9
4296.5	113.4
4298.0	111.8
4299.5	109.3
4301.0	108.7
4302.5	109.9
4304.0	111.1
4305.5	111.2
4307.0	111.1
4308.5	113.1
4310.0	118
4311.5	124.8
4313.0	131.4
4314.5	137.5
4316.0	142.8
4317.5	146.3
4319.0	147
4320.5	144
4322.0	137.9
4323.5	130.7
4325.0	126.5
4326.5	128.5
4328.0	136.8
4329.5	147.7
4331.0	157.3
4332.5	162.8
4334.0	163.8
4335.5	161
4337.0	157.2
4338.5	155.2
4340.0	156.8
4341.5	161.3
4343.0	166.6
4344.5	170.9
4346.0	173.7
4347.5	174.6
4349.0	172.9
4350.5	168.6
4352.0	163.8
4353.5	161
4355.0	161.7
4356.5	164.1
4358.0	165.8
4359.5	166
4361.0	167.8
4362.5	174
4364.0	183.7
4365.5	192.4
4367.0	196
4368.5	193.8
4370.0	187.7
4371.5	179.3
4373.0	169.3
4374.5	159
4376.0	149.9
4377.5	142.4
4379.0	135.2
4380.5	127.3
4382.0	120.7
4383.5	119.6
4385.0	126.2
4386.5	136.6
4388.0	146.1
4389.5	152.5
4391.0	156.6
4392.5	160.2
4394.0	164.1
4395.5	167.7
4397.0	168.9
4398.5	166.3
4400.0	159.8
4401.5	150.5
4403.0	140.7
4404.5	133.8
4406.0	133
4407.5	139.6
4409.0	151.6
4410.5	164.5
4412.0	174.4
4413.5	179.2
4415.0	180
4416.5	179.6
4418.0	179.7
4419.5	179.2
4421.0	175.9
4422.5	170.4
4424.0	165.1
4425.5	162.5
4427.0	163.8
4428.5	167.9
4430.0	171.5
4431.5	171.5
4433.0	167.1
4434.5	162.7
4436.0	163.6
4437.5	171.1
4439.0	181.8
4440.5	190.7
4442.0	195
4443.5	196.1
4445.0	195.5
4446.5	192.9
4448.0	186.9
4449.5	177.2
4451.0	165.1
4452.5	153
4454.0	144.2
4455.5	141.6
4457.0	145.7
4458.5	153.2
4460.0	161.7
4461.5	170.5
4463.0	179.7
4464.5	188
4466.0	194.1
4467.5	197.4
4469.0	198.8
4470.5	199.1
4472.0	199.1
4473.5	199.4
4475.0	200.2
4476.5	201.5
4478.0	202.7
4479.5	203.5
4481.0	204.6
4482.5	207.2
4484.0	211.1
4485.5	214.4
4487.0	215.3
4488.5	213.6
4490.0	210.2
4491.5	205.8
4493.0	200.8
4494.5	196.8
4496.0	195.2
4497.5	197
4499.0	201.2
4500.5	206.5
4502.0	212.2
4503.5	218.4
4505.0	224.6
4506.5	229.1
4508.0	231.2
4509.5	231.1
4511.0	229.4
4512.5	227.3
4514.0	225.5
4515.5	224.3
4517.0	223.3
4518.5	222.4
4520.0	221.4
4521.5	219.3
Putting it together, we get 1.6 angstrom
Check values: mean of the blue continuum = 168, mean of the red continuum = 197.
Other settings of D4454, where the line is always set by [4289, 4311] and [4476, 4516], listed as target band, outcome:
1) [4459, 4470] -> 0.68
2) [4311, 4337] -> -4.58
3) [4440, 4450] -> -0.29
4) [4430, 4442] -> 0.47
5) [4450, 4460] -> 2.04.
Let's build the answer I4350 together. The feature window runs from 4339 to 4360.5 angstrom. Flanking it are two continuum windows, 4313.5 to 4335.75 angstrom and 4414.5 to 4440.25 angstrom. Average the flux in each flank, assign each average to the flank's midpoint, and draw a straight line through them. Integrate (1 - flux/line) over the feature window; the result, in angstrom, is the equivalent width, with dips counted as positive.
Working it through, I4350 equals -2.2 angstrom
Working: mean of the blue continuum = 144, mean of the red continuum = 172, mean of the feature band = 166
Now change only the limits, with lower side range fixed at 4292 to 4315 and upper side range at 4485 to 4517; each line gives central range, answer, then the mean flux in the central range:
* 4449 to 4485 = 2.6 angstrom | 184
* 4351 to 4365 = -2.5 angstrom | 168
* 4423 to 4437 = 1.0 angstrom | 166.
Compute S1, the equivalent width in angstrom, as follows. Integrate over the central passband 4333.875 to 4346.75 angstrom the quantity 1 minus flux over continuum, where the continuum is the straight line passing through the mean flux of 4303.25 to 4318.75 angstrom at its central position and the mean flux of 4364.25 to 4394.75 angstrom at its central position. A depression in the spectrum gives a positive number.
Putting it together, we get -2.3 angstrom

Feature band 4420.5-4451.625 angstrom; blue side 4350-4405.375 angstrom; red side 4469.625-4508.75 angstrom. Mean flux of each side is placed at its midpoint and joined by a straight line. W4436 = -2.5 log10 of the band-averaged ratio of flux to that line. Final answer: 0.051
